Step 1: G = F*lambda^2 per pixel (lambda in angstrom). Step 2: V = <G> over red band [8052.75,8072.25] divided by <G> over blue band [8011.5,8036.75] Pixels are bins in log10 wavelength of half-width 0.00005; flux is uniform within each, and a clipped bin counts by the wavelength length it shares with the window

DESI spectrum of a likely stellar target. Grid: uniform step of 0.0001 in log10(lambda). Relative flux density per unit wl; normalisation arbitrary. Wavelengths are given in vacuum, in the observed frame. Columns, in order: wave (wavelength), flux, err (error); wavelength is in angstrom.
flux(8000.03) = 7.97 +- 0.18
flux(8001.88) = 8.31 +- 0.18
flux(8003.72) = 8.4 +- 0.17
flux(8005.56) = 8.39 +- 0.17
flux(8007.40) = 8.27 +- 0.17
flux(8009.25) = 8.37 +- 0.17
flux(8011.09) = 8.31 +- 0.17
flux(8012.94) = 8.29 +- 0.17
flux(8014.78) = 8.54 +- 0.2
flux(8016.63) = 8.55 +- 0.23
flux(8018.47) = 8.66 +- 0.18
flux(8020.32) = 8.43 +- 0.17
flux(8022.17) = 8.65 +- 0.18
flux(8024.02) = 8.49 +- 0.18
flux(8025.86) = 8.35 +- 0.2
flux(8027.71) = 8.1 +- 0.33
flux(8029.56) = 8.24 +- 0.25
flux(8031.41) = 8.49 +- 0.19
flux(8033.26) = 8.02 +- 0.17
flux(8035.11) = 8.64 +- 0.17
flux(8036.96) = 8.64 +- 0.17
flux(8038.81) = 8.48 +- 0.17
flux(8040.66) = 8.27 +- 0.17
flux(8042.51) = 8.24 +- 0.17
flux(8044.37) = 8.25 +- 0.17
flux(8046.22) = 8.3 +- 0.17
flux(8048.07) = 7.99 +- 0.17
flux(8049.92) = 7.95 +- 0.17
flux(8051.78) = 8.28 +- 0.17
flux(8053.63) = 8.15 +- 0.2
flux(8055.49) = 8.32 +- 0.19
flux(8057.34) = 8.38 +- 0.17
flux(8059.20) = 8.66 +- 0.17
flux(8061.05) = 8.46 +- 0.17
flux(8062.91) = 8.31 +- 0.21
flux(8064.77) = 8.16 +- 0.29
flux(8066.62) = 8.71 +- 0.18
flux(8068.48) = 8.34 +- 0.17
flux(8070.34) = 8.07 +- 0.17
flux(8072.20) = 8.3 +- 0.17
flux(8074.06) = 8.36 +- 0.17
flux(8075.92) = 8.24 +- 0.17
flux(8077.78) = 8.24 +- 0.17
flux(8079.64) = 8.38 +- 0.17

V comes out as 1.00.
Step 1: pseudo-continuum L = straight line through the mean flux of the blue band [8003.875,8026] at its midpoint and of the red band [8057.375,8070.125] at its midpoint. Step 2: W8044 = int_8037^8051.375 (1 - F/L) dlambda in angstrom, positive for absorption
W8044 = 0.32 angstrom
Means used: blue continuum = 8.45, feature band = 8.24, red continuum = 8.41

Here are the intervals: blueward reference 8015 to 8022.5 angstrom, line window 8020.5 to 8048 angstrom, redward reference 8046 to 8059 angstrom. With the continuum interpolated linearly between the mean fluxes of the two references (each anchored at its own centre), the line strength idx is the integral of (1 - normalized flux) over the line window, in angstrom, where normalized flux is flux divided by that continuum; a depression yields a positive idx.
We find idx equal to 0.1 angstrom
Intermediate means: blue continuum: 8.56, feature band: 8.36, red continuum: 8.22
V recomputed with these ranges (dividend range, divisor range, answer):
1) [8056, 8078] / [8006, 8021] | 1.00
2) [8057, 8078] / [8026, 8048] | 1.01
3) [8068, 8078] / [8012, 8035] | 0.99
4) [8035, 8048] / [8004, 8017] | 1.01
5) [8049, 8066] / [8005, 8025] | 0.99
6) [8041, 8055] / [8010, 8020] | 0.97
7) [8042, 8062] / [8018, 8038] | 0.99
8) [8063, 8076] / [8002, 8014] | 1.01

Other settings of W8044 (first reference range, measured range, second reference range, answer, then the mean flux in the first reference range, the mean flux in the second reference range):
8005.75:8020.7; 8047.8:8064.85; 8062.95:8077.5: 0.1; 8.43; 8.31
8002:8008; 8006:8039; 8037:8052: -0.4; 8.37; 8.24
